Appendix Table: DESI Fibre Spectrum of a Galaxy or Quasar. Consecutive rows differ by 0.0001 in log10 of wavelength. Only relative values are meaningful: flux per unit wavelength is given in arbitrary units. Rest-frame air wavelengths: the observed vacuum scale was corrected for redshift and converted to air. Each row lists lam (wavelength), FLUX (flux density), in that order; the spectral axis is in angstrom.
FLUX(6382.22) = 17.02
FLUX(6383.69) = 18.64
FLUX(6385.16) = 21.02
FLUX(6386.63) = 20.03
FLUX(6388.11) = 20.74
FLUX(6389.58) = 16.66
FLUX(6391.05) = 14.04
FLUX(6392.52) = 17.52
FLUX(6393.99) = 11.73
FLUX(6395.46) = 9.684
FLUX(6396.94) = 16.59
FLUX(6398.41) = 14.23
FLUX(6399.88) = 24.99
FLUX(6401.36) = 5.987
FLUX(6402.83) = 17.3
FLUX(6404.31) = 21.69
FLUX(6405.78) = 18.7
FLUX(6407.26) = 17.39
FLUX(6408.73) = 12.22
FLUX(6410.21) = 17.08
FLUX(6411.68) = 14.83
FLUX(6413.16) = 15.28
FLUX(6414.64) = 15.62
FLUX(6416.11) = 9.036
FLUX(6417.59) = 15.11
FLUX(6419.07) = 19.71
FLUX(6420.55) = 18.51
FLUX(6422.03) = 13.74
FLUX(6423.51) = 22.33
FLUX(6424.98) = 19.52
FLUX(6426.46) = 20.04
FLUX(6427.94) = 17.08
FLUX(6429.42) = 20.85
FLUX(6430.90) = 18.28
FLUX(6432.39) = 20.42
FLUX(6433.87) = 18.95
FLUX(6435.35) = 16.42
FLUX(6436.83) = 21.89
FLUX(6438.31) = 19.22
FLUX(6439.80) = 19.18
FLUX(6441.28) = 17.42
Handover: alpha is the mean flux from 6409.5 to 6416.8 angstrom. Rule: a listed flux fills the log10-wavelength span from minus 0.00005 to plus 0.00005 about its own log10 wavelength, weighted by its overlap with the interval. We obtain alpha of 14.4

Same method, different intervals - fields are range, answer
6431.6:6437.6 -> 19.4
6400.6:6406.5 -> 15.9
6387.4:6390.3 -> 18.7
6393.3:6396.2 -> 10.7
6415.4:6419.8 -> 14.6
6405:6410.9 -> 16.4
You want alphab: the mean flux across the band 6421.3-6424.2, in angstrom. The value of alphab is 18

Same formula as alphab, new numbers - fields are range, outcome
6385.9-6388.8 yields 20.3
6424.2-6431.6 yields 19.2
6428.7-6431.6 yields 19.6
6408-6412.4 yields 14.7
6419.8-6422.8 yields 16.2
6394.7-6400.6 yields 16.3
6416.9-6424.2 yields 17.9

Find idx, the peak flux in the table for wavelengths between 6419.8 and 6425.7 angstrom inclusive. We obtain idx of 22.33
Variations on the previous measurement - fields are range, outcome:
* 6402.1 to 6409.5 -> 21.69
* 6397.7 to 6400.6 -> 24.99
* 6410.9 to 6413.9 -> 15.28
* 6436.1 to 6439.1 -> 21.89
